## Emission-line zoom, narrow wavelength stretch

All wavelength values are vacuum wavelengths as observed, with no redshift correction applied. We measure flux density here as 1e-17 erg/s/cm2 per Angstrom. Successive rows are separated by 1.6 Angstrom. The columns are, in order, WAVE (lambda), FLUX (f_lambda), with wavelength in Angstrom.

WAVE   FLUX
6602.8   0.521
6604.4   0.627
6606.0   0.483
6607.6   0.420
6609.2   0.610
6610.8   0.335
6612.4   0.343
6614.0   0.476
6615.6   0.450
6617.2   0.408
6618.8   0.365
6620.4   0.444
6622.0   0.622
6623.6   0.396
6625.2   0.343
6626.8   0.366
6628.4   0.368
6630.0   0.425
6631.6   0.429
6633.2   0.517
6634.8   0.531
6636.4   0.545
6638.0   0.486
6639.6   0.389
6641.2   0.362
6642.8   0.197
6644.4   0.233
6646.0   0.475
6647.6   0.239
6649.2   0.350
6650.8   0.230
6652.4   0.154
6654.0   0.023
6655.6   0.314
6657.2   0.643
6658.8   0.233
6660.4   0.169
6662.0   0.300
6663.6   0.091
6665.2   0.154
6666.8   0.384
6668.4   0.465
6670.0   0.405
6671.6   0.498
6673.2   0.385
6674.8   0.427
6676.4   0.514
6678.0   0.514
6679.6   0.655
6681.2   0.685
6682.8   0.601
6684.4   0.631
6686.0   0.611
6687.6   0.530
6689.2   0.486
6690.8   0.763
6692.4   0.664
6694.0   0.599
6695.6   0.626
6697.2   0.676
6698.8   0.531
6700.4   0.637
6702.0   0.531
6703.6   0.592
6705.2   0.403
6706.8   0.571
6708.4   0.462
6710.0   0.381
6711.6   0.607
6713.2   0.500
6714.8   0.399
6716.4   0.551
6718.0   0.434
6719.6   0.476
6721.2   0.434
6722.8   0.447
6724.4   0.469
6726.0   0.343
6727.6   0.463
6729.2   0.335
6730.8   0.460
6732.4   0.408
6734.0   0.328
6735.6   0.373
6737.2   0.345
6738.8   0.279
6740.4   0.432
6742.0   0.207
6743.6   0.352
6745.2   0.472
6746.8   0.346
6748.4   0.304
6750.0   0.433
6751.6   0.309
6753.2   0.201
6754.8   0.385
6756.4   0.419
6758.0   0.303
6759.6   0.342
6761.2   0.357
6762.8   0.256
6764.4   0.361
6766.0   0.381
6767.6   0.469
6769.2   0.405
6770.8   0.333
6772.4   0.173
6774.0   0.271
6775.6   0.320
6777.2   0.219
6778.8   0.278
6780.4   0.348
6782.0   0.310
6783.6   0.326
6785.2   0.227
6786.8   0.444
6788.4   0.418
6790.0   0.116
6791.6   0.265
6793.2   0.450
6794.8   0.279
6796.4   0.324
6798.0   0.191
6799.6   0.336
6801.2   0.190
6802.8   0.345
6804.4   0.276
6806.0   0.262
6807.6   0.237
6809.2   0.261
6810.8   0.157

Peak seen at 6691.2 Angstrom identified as C IV 1549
